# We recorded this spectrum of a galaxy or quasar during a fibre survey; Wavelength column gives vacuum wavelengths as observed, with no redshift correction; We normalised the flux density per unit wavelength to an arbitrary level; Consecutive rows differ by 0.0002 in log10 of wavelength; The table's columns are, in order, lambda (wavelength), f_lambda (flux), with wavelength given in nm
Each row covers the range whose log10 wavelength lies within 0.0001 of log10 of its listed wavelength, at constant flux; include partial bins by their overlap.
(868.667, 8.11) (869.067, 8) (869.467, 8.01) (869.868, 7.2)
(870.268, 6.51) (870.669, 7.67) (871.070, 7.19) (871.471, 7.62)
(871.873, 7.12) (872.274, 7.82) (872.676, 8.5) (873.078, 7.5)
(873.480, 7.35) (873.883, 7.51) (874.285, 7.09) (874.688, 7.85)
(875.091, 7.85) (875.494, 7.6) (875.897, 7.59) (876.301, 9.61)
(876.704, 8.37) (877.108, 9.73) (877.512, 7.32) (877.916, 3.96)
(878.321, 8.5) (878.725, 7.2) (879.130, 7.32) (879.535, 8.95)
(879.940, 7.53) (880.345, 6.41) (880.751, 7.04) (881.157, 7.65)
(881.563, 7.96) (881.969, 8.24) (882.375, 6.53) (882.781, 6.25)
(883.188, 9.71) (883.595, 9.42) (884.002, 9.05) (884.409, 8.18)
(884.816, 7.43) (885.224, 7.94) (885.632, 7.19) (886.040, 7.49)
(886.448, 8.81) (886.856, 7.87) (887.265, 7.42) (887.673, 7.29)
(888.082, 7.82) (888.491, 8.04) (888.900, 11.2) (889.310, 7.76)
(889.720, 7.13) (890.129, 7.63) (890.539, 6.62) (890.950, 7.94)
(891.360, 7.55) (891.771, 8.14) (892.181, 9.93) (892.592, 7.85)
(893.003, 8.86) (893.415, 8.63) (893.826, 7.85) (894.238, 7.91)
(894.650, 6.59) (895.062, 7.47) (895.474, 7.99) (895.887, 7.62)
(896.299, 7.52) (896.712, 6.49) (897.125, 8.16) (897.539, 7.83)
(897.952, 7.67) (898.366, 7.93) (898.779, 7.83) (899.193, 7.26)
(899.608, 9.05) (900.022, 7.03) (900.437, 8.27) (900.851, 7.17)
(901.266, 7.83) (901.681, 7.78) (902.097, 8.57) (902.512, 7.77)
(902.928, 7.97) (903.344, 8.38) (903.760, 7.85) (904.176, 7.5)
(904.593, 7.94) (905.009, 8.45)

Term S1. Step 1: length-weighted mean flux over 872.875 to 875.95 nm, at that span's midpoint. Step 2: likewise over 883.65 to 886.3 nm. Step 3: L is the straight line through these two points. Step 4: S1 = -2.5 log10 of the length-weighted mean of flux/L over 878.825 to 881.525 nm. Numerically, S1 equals 0.04 mag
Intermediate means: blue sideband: 7.54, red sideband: 7.99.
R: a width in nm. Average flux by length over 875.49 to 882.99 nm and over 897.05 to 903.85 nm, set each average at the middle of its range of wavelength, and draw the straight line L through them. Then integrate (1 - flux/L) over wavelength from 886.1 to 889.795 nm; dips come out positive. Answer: -0.219 nm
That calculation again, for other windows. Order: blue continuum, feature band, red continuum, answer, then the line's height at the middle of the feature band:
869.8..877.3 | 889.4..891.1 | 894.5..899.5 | 0.07 nm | 7.63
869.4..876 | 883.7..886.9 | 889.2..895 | -0.12 nm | 7.75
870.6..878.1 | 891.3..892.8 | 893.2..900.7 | -0.14 nm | 7.71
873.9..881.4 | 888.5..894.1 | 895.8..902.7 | -0.37 nm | 7.71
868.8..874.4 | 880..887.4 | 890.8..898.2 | -0.09 nm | 7.71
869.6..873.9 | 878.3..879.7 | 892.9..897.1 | -0.07 nm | 7.53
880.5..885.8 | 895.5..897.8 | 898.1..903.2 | 0.09 nm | 7.88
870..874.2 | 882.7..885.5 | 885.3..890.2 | -0.17 nm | 7.86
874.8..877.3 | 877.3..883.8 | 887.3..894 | 0.65 nm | 8.34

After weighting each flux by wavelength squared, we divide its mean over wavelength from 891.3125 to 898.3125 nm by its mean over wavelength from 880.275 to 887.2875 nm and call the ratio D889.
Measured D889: 1.0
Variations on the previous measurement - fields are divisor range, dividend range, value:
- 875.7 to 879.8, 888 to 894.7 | 1.07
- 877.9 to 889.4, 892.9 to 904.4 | 1.03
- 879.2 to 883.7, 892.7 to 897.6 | 1.03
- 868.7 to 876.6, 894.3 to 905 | 1.07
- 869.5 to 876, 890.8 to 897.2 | 1.10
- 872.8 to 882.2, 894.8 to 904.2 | 1.07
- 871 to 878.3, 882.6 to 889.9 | 1.09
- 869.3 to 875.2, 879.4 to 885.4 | 1.07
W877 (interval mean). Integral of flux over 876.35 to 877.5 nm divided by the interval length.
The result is 8.84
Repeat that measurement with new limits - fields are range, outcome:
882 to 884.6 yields 8.2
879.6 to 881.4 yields 7.31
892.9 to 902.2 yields 7.78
